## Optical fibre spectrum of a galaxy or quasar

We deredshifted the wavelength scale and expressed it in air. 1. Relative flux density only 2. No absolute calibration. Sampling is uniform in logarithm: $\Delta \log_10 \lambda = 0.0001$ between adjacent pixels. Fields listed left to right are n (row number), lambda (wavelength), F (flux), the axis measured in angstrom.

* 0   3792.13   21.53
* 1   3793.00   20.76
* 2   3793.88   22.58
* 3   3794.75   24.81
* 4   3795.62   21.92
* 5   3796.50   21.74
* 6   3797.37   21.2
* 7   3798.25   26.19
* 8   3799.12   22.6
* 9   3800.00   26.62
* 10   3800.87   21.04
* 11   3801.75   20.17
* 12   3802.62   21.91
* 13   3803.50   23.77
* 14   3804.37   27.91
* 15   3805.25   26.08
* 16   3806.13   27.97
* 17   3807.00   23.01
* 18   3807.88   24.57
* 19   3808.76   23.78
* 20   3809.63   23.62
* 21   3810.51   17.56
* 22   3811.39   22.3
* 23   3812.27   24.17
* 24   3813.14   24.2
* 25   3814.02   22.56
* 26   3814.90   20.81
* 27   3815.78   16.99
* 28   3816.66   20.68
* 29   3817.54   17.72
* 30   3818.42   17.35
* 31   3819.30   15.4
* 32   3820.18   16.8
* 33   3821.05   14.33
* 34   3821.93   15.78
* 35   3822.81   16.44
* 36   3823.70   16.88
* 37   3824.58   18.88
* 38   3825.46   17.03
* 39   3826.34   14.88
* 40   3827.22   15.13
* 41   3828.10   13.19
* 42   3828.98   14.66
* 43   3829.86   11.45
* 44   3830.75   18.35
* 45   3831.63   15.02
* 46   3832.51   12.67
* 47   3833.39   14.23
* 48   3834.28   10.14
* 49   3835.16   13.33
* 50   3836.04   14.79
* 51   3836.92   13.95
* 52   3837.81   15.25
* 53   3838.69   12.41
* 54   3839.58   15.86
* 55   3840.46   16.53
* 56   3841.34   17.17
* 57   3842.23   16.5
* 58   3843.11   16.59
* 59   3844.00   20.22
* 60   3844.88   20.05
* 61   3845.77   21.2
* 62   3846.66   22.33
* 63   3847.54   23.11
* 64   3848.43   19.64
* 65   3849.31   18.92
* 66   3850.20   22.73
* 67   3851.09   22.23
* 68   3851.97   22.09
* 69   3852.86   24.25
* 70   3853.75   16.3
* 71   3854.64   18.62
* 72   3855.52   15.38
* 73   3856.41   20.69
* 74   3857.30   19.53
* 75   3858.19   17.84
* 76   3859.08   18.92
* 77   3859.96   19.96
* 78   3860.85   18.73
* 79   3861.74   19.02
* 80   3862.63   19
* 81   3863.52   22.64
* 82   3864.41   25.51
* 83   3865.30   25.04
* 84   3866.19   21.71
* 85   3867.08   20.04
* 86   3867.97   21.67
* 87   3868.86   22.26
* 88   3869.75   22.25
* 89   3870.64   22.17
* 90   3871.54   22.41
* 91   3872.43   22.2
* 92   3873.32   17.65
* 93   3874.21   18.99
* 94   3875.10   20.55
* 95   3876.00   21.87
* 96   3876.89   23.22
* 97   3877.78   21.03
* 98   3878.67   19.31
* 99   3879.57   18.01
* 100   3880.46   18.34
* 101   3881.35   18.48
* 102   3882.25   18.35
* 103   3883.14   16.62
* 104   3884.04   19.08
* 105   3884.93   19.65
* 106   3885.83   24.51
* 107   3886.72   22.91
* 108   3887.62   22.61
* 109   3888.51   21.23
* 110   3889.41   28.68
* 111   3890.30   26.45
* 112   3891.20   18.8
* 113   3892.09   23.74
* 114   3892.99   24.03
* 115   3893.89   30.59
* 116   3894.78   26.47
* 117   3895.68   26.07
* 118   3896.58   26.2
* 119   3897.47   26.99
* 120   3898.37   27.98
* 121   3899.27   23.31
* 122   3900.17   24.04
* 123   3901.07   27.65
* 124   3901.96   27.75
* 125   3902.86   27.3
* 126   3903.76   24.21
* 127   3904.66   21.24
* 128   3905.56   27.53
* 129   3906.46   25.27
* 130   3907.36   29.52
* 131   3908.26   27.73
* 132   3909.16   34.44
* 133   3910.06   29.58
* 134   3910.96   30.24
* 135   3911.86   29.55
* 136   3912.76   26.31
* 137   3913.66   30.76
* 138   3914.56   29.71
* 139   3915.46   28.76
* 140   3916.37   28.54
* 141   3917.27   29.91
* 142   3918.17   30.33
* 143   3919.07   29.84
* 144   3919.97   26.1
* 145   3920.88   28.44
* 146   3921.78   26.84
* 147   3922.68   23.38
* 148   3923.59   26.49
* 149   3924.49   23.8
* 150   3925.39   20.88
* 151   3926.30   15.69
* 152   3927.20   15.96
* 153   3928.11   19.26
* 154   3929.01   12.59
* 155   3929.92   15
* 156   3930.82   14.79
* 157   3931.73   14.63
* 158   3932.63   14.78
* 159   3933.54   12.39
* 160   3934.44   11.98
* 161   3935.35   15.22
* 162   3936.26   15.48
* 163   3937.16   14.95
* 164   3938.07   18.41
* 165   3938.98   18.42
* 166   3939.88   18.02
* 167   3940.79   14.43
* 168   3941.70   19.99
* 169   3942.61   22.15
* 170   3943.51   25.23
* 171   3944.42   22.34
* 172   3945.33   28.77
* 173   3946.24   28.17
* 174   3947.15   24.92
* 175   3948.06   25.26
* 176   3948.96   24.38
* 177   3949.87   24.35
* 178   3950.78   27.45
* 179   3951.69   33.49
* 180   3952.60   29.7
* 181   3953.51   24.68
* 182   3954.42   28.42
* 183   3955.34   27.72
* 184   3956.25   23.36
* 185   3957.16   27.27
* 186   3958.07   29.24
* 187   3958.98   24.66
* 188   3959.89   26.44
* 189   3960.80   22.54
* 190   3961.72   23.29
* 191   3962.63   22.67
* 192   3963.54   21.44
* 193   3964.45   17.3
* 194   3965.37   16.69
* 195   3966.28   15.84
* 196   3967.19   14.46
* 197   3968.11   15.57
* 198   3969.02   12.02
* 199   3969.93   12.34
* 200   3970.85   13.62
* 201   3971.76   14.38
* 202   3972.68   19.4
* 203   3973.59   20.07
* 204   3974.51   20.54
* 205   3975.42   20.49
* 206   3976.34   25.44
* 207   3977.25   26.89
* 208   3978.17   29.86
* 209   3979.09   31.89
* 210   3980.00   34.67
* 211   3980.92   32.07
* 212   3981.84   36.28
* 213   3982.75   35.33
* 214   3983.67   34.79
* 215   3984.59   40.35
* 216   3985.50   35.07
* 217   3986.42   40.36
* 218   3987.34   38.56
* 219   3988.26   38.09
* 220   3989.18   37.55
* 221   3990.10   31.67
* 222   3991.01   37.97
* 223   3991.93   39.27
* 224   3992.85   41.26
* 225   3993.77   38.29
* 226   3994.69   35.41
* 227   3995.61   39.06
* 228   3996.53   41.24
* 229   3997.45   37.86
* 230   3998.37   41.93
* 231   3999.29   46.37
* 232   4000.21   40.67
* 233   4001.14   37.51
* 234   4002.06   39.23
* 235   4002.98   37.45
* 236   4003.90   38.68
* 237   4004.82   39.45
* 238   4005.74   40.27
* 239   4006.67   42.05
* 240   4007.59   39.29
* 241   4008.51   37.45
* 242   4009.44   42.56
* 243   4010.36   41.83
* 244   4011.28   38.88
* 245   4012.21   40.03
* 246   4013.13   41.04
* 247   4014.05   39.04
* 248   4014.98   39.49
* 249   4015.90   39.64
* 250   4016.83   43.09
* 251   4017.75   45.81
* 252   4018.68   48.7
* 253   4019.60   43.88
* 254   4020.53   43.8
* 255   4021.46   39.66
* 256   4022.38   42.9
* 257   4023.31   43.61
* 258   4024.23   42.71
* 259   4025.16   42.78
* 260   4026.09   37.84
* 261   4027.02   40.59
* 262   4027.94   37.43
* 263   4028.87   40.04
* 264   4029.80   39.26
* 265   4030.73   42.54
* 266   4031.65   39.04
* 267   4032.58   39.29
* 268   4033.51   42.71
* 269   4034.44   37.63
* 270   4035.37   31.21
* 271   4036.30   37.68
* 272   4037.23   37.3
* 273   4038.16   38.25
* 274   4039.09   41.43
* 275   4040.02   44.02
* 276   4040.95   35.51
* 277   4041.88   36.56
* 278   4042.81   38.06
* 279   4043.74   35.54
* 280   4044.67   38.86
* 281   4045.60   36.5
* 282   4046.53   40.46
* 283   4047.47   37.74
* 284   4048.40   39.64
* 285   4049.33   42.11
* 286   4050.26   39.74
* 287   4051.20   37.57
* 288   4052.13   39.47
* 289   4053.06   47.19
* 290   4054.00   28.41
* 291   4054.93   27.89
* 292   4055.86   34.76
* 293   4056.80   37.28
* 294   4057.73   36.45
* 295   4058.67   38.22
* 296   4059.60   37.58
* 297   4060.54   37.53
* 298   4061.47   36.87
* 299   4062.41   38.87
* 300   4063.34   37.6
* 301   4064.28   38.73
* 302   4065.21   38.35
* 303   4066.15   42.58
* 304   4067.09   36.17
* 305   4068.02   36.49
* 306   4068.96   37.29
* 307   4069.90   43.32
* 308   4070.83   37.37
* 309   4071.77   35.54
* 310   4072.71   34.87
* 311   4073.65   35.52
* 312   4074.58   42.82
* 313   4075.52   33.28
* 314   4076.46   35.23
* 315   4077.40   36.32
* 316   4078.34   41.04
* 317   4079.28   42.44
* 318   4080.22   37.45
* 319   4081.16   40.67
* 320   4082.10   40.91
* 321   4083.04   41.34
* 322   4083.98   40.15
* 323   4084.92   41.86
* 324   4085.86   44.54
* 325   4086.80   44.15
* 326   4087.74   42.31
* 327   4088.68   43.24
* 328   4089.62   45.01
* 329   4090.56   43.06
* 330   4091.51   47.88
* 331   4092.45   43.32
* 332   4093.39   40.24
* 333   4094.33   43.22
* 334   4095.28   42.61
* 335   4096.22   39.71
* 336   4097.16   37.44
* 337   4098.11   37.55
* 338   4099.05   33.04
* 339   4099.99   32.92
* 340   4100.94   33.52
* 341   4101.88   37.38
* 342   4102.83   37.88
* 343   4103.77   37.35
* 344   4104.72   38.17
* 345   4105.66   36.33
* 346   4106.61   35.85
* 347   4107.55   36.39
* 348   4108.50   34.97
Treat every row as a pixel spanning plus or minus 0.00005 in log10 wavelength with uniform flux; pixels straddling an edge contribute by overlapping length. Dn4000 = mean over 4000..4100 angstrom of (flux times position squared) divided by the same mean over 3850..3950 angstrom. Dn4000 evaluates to 1.89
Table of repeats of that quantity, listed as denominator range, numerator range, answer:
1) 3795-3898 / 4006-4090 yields 2.16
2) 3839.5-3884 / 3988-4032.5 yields 2.16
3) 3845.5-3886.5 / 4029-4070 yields 2.04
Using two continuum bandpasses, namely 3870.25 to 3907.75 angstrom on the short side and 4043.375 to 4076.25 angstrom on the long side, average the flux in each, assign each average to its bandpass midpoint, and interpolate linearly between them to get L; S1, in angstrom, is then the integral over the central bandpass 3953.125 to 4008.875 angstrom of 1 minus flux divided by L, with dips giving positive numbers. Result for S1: 1.47 angstrom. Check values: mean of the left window 23.2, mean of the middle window 30.4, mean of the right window 37.7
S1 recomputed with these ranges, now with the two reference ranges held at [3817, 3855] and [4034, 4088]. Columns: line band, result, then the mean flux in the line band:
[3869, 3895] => -0.4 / 21.7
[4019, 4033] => -2.4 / 41.1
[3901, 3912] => -1.9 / 27.8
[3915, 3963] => 7.3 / 22.7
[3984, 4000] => -3.5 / 38.9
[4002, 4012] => -2.0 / 39.8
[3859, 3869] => -0.8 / 21.3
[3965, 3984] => 4.6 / 22.9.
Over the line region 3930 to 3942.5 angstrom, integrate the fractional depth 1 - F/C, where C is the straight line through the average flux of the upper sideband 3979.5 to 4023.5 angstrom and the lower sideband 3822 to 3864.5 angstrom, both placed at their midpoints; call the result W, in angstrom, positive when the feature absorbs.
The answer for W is 6.0 angstrom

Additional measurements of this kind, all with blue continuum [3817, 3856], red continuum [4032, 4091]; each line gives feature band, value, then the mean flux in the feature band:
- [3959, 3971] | 4.48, 18.4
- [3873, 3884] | 0.85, 19.4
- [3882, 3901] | -1.32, 23.9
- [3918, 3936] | 4.12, 19.7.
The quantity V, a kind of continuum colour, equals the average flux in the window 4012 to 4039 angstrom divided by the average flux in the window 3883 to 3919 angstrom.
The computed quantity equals 1.5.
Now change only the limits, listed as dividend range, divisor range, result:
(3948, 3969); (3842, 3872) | 1.14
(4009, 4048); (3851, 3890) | 1.94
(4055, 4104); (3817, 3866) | 2.20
